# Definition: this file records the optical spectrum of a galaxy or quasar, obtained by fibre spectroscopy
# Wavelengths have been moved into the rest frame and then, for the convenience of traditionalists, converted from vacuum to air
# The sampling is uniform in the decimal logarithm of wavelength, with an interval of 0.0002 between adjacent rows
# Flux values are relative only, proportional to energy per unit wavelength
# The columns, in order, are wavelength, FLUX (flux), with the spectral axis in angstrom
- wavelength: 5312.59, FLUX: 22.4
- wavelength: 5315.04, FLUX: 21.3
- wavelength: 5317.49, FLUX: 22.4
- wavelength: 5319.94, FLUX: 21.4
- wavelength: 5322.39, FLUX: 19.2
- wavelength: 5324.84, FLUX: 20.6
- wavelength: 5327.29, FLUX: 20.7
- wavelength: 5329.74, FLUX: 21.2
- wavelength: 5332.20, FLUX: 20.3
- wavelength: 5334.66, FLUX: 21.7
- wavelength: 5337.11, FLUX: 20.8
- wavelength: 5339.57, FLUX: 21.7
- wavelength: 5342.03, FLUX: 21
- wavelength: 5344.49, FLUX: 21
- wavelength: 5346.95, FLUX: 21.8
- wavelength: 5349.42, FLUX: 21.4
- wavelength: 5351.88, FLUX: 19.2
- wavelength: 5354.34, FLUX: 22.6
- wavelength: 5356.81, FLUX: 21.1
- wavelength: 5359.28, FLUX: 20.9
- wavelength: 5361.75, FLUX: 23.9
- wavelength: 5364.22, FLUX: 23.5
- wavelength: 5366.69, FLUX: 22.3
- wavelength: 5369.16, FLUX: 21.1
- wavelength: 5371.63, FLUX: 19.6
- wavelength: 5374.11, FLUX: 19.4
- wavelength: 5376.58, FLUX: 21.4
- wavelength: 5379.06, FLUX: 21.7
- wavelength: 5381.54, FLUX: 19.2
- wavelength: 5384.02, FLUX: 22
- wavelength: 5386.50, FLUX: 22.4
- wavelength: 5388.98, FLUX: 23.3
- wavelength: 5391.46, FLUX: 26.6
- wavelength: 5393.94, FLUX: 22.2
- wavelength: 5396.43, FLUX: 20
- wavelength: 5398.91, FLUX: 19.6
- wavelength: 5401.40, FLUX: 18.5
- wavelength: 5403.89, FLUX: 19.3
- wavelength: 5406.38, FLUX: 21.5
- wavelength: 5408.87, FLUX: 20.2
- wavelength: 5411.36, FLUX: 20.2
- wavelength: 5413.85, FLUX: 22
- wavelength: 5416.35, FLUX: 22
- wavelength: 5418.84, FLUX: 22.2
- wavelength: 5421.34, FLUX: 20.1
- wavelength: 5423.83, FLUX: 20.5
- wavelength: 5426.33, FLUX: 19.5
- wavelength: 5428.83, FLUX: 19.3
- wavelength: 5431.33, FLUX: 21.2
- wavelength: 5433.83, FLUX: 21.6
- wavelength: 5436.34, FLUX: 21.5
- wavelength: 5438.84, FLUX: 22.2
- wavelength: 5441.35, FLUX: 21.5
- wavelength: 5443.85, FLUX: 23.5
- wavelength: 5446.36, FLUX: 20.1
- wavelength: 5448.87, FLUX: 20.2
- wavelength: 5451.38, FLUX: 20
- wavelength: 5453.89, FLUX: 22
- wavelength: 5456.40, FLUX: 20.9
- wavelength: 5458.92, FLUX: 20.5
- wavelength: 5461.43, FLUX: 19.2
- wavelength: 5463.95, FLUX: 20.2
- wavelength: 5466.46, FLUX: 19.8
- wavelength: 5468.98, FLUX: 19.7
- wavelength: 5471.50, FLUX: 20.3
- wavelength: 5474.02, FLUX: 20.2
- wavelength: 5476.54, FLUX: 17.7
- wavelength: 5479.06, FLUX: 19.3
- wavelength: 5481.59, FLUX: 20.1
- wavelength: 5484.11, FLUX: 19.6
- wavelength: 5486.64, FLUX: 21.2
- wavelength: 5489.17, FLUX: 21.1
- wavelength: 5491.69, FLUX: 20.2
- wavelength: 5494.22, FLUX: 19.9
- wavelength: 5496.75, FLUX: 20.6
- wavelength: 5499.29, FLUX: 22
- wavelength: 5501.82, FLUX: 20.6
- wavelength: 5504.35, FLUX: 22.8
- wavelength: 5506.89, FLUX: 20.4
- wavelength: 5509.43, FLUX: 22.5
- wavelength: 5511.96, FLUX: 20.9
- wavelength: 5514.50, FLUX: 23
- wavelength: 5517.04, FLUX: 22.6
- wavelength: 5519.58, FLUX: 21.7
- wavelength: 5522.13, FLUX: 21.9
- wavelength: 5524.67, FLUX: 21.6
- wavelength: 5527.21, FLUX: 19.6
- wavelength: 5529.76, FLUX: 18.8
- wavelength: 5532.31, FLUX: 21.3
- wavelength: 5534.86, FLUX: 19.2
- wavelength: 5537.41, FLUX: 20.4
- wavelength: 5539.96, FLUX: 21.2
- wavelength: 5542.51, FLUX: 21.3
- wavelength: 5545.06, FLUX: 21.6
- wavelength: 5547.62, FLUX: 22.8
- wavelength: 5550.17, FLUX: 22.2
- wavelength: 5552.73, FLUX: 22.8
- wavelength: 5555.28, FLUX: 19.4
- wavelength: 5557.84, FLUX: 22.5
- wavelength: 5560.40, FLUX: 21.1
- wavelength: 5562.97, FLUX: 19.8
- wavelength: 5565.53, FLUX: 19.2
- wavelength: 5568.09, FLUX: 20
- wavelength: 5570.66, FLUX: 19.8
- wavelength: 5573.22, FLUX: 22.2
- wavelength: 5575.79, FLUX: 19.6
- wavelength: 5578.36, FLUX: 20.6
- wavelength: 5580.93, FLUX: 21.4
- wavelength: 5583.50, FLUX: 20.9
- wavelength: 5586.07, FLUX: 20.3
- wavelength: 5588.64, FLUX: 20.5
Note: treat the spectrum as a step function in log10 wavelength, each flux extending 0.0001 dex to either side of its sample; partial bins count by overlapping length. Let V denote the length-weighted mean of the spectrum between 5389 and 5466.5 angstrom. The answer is 21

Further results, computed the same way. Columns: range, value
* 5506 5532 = 21.3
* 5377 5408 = 21.3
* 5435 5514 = 20.7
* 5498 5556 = 21.3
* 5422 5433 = 20.2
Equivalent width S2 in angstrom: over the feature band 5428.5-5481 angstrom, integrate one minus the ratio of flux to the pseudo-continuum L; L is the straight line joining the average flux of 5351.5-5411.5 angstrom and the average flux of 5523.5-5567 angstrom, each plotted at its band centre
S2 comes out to 1.4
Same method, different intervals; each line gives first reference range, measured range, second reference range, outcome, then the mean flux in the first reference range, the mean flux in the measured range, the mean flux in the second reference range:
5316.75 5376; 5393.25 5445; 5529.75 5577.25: 0.5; 21.2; 20.9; 20.9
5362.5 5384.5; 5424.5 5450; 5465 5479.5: -1.2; 21.2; 21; 19.5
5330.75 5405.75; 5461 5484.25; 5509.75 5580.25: 1.7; 21.3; 19.6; 21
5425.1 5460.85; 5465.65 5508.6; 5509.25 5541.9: 1.4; 21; 20.3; 21.1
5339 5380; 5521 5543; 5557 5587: 0.2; 21.4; 20.6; 20.6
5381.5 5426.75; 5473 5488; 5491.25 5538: 1.0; 21.2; 19.7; 21.1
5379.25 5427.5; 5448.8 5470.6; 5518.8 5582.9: 0.8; 21.1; 20.3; 20.9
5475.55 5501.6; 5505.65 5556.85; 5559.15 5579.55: -2.6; 20.2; 21.3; 20.3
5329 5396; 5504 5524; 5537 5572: -0.7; 21.6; 21.9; 21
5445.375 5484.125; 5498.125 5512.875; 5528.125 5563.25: -0.7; 20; 21.6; 21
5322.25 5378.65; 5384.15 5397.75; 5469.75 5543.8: -1.1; 21.2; 22.8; 20.8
